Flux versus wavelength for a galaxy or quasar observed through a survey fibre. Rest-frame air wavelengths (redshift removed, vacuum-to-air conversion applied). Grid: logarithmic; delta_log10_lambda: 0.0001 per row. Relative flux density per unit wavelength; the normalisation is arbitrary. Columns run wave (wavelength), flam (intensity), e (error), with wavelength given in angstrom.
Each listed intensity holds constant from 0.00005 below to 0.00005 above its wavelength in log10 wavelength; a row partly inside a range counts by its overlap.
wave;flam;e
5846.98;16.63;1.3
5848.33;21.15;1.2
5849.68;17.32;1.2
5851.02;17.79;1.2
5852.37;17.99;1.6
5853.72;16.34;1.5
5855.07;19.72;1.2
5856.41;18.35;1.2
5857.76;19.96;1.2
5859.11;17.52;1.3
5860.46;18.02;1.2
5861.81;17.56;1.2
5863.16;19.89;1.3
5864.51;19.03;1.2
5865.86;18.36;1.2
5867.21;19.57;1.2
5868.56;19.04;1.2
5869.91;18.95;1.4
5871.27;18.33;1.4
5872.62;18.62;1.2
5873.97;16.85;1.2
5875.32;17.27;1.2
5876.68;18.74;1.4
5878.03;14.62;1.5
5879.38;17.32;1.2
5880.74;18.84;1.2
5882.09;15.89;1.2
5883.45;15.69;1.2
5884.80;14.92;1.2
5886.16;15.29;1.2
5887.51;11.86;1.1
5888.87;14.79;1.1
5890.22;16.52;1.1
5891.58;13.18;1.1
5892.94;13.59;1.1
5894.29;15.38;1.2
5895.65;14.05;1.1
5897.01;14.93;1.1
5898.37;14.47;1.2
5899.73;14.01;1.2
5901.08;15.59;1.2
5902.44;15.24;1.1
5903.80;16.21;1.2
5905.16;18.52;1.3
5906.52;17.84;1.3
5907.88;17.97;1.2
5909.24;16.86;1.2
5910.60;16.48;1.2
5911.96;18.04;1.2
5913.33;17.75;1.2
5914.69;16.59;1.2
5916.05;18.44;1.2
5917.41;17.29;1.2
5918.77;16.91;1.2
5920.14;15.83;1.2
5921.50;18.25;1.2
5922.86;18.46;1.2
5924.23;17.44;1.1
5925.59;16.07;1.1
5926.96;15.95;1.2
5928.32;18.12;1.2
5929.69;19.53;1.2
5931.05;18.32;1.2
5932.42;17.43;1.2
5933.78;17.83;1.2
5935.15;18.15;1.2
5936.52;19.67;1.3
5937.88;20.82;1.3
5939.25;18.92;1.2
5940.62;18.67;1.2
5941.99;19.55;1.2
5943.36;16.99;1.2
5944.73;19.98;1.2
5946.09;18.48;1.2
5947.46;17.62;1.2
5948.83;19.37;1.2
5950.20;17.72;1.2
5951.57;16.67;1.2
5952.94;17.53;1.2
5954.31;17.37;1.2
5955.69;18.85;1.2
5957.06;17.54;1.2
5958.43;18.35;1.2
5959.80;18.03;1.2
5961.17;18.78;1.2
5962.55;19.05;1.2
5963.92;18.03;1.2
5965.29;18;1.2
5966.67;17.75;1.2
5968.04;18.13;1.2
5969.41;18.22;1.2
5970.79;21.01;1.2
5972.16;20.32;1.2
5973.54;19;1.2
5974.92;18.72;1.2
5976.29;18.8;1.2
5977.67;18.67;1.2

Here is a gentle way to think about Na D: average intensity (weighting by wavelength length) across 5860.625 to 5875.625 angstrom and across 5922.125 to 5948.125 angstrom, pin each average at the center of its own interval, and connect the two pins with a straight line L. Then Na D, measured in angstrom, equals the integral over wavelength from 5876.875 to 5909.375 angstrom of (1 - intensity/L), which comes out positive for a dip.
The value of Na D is 5.02 angstrom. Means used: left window 18.5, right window 18.3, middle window 15.6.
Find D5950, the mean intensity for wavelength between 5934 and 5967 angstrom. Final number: 18.4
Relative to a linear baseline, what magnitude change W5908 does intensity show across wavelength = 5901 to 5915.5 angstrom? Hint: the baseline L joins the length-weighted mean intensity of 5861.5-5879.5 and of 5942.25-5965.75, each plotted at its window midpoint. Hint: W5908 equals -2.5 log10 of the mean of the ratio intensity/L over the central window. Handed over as 0.068 mag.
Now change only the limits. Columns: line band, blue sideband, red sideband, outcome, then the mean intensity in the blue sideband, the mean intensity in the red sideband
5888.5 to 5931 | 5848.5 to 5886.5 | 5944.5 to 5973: 0.10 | 17.8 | 18.4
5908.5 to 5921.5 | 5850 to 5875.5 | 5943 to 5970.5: 0.07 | 18.4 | 18.2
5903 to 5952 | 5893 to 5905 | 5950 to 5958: -0.10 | 15.1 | 17.6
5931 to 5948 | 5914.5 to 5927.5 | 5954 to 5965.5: -0.06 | 17.2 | 18.3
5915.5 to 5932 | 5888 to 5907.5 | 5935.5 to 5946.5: 0.00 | 15.3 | 19.1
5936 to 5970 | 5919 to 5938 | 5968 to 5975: 0.02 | 17.9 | 19.4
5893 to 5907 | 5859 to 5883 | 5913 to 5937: 0.15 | 18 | 17.7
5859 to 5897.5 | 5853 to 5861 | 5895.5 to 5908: 0.03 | 18.3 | 15.9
